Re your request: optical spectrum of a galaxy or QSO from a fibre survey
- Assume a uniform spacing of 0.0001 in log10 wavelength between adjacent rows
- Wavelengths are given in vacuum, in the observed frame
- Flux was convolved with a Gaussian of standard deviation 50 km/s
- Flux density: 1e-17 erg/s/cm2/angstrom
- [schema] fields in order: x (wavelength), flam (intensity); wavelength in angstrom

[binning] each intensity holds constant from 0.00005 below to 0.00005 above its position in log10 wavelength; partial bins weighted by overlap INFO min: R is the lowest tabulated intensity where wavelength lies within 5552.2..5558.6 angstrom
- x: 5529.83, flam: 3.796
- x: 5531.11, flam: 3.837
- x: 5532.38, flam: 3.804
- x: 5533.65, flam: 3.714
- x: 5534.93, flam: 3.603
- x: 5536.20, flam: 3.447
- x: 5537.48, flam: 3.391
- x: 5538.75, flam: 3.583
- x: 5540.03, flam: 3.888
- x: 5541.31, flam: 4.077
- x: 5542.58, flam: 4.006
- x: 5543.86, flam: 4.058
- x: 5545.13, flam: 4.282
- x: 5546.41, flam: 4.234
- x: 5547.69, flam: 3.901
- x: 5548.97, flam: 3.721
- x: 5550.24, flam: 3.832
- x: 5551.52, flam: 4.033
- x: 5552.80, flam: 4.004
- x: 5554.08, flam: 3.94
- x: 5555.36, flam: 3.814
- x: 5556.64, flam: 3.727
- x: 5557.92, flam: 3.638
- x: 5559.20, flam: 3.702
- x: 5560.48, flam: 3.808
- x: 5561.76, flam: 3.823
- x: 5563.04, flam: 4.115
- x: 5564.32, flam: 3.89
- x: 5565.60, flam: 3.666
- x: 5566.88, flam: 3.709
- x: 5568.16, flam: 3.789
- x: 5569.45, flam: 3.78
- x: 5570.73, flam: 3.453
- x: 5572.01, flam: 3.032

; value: 3.638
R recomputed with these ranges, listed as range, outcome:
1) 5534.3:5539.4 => 3.391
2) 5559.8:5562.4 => 3.808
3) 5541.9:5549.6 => 3.721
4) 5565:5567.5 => 3.666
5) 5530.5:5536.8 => 3.447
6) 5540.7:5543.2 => 4.006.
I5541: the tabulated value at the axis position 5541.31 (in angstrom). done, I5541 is 4.077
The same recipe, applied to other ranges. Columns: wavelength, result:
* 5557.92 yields 3.638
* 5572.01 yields 3.032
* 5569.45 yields 3.78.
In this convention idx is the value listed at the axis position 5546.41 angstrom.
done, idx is 4.234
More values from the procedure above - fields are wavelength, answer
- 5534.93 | 3.603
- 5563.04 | 4.115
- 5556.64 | 3.727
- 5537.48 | 3.391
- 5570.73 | 3.453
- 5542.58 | 4.006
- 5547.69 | 3.901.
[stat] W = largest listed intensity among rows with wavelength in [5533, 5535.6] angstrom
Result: 3.714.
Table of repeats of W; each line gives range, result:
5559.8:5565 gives 4.115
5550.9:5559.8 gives 4.033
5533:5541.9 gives 4.077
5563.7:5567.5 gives 3.89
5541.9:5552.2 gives 4.282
